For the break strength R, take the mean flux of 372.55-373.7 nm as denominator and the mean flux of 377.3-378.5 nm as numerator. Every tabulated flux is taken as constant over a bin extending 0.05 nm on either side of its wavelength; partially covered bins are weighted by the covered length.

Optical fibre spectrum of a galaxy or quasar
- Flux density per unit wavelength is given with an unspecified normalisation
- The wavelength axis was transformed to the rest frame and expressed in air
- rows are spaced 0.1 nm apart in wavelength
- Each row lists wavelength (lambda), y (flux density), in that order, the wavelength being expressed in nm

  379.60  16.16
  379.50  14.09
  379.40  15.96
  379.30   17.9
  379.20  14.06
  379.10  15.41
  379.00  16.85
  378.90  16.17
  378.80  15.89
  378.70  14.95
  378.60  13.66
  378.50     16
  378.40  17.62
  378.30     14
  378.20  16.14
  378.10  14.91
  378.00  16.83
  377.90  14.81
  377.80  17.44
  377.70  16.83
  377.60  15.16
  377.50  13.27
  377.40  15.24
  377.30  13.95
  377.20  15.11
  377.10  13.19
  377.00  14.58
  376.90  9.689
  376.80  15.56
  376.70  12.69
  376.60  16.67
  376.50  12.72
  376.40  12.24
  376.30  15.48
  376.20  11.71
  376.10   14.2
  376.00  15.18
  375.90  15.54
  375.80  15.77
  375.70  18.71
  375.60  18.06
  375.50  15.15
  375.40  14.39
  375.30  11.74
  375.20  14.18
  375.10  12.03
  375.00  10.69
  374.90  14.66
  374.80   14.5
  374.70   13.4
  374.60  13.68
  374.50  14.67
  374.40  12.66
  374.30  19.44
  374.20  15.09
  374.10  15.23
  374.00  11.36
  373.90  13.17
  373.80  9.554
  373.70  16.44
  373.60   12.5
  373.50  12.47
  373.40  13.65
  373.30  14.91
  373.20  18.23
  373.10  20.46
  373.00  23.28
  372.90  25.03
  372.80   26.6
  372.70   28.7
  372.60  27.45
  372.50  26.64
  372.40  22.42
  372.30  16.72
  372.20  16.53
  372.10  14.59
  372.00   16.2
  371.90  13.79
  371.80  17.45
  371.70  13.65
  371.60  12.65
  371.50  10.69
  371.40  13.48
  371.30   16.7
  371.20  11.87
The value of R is 0.78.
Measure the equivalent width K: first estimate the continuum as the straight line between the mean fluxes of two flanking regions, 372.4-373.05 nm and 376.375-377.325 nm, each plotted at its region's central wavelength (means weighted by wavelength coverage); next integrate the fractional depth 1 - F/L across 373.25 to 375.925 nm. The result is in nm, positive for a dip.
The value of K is 0.78 nm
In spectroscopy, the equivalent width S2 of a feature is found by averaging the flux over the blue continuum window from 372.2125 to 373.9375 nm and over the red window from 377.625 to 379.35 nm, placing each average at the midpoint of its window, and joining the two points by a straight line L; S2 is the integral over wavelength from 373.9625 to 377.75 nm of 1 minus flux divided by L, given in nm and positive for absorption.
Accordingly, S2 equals 0.68 nm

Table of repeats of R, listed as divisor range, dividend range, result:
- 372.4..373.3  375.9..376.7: 0.59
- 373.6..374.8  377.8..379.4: 1.12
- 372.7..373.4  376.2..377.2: 0.64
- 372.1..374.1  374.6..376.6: 0.77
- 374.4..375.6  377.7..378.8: 1.15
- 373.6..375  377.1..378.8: 1.10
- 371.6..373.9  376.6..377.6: 0.76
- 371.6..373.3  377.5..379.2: 0.78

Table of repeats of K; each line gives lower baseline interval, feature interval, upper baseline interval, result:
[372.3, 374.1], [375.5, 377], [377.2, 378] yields 0.167 nm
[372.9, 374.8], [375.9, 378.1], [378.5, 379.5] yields 0.145 nm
